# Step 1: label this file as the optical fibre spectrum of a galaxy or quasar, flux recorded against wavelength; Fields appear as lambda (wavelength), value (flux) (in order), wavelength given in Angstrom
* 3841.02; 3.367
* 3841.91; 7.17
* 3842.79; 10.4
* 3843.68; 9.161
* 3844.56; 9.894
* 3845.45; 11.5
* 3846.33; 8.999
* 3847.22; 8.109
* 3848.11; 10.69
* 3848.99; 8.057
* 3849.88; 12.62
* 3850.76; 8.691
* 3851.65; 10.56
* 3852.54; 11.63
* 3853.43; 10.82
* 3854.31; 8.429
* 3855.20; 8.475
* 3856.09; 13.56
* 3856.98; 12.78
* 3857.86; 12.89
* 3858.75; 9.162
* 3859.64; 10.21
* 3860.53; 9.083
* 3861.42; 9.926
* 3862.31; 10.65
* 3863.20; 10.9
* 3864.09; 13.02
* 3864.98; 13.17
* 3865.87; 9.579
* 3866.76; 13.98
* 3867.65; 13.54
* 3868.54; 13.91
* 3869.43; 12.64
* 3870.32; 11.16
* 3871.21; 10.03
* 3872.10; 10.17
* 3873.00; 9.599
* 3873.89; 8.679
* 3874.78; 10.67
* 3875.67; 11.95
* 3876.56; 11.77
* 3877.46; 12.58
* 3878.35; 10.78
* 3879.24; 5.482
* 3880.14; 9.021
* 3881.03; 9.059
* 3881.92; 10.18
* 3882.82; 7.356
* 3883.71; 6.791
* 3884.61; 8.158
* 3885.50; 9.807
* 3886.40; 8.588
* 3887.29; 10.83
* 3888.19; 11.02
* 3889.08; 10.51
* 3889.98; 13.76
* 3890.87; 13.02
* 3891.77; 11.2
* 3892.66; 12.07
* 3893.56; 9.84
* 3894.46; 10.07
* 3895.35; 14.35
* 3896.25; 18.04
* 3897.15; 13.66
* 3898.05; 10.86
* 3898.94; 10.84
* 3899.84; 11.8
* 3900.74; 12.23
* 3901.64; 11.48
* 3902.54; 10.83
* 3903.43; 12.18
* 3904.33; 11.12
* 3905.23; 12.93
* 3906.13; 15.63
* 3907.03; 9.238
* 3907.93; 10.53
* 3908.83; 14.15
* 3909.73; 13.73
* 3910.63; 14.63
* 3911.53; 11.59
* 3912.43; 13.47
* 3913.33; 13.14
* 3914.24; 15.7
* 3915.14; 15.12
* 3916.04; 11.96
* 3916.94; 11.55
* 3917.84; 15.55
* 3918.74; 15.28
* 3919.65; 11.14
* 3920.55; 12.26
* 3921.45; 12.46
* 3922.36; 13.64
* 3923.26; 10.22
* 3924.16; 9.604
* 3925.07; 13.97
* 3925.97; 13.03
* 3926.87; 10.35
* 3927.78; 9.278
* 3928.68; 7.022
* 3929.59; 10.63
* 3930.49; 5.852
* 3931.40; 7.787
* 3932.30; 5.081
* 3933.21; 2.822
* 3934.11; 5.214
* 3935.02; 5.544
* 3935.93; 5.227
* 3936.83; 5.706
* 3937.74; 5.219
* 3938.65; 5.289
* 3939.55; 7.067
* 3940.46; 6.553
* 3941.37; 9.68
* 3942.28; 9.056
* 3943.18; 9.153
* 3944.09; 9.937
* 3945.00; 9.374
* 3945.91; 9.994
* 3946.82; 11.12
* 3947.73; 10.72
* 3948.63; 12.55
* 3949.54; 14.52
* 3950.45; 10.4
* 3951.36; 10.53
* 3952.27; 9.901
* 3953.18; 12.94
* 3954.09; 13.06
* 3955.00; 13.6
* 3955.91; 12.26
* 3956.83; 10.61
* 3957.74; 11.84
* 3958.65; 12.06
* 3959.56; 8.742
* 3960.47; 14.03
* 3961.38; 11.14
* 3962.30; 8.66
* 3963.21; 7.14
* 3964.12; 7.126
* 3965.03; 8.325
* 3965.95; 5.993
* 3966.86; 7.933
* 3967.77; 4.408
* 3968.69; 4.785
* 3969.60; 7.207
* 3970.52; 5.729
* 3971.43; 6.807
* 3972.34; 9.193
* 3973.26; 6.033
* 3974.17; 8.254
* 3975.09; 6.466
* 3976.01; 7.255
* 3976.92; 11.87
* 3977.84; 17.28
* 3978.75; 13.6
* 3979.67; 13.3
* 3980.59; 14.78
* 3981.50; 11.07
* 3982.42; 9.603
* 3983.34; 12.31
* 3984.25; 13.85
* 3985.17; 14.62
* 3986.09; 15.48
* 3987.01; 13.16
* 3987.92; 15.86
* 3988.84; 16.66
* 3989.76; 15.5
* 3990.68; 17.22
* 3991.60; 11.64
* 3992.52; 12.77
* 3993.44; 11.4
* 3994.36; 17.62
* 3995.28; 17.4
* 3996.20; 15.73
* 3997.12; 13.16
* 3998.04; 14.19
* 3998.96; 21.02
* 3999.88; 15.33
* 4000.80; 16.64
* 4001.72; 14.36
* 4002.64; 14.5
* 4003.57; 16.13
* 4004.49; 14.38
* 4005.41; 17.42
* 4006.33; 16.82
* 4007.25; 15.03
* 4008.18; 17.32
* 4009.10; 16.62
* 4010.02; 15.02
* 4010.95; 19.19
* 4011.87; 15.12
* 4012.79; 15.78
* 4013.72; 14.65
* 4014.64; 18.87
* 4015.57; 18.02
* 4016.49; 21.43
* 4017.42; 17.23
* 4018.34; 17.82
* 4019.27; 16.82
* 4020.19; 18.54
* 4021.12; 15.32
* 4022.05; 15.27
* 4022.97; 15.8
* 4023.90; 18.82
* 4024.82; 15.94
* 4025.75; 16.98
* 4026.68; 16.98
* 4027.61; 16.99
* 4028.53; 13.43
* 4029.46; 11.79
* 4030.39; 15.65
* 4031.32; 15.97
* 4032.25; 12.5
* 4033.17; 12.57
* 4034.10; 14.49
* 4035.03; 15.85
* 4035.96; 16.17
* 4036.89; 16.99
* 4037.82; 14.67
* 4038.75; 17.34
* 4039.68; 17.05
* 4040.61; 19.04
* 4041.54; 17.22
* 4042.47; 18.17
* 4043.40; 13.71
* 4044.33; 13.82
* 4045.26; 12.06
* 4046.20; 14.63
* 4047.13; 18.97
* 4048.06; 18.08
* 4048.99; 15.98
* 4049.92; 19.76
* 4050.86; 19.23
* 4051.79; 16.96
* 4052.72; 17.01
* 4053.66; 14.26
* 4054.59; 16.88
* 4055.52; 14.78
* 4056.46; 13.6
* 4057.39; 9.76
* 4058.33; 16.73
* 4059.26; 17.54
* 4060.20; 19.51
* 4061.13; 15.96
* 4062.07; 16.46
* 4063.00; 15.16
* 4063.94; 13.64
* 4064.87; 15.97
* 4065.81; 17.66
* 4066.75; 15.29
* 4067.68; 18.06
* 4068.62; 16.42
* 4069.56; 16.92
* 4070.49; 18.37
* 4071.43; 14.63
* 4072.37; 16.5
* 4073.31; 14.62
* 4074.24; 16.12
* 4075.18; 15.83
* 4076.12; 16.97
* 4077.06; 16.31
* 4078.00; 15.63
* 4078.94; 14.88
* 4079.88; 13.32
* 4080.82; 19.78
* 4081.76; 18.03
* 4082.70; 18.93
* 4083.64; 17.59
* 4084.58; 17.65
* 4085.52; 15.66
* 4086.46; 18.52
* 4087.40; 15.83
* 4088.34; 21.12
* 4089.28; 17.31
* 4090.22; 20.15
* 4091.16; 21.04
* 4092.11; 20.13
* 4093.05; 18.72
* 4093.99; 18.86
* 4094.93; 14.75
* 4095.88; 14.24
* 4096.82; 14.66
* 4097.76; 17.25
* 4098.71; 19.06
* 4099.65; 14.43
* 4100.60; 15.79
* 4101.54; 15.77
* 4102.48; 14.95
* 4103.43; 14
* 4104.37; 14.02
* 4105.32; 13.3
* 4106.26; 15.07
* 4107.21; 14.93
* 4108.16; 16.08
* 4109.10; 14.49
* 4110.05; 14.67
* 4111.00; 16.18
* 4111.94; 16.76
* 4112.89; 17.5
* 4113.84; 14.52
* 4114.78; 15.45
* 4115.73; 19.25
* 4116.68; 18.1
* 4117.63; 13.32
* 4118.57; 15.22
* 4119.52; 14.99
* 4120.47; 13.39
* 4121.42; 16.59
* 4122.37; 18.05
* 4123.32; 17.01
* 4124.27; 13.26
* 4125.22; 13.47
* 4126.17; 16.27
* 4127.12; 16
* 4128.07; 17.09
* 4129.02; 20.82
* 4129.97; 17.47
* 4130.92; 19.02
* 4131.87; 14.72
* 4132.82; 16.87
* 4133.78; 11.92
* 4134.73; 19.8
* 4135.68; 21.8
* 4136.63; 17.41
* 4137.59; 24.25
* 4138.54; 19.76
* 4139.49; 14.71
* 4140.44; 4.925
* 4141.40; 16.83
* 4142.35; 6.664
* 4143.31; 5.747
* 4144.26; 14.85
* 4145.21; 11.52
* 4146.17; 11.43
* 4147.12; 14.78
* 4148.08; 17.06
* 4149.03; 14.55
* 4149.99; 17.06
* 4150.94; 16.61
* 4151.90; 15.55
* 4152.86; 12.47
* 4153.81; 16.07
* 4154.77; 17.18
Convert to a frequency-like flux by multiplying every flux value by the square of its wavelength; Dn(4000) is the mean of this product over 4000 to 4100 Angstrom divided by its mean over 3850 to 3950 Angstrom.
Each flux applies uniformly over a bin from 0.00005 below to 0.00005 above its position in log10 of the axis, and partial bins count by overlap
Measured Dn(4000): 1.66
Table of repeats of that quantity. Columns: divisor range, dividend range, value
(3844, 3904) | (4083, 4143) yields 1.69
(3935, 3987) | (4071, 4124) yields 1.78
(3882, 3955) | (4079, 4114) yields 1.69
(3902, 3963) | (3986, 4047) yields 1.56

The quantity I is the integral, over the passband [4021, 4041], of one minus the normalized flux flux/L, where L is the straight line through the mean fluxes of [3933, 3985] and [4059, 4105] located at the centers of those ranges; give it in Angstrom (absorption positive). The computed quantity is -2.9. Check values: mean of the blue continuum 9.45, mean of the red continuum 16.7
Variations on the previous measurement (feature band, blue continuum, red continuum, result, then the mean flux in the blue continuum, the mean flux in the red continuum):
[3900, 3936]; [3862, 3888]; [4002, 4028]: 3.4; 10.5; 16.7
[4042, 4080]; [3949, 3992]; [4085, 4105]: -1.8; 11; 16.9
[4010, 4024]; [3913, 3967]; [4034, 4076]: -2.9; 10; 16.2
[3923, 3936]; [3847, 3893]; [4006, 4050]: 4.6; 10.6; 16.3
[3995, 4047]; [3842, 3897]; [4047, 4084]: -3.3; 10.7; 16.4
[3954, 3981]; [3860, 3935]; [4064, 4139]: 7.1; 11.1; 16.6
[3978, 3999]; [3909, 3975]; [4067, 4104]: -3.9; 9.82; 16.9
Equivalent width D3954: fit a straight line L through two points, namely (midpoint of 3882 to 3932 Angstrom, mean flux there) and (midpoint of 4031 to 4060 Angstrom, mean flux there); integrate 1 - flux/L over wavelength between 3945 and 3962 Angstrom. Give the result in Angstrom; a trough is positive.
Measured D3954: 1.94 Angstrom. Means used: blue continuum 11.6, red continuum 15.9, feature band 11.6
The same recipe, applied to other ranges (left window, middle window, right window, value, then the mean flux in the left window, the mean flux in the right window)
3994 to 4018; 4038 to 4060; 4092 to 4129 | 0.0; 16.5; 15.9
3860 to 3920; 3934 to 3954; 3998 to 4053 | 6.7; 11.6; 16.3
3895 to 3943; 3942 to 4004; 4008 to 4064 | 7.5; 10.8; 16.2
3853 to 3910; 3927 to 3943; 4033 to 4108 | 7.4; 11.2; 16.4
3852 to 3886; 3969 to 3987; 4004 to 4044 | 4.7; 10.6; 16.3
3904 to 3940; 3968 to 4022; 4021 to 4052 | 0.0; 10.5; 16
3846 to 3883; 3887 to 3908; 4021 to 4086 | -0.9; 10.6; 16.1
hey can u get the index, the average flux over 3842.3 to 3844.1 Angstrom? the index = 9.71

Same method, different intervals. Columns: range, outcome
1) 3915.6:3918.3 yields 13.1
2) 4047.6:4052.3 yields 18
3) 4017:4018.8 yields 17.6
